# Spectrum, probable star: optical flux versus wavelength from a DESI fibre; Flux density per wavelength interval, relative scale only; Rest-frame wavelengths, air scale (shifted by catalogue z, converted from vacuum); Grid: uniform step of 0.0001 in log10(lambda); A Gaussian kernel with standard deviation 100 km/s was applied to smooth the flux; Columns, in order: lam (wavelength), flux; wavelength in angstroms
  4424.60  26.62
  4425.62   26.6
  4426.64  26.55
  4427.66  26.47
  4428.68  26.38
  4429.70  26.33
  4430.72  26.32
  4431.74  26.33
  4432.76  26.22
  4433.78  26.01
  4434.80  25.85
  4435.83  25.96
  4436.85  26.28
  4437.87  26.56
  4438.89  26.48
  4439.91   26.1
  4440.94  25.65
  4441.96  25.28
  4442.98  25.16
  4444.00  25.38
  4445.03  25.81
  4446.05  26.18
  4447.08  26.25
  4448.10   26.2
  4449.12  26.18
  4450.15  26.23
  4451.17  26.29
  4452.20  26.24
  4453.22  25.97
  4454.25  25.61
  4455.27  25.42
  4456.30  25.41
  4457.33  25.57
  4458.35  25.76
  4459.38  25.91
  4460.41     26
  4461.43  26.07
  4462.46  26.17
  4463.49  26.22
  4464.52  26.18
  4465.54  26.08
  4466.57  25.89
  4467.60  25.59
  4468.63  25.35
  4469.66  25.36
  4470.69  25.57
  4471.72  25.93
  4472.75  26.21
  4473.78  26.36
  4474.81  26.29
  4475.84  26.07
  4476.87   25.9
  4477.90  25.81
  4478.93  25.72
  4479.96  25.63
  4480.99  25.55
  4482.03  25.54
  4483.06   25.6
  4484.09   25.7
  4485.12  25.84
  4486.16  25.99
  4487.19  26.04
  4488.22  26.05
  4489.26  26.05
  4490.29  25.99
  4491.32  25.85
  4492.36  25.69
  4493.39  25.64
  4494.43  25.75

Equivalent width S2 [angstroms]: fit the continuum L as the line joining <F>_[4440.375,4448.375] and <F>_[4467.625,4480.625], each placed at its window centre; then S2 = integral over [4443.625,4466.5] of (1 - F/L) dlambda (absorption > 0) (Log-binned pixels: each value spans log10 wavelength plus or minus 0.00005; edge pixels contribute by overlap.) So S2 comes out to -0.2 angstroms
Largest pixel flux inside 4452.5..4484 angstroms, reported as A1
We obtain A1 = 26.36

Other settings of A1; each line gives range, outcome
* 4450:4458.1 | 26.29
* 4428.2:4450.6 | 26.56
